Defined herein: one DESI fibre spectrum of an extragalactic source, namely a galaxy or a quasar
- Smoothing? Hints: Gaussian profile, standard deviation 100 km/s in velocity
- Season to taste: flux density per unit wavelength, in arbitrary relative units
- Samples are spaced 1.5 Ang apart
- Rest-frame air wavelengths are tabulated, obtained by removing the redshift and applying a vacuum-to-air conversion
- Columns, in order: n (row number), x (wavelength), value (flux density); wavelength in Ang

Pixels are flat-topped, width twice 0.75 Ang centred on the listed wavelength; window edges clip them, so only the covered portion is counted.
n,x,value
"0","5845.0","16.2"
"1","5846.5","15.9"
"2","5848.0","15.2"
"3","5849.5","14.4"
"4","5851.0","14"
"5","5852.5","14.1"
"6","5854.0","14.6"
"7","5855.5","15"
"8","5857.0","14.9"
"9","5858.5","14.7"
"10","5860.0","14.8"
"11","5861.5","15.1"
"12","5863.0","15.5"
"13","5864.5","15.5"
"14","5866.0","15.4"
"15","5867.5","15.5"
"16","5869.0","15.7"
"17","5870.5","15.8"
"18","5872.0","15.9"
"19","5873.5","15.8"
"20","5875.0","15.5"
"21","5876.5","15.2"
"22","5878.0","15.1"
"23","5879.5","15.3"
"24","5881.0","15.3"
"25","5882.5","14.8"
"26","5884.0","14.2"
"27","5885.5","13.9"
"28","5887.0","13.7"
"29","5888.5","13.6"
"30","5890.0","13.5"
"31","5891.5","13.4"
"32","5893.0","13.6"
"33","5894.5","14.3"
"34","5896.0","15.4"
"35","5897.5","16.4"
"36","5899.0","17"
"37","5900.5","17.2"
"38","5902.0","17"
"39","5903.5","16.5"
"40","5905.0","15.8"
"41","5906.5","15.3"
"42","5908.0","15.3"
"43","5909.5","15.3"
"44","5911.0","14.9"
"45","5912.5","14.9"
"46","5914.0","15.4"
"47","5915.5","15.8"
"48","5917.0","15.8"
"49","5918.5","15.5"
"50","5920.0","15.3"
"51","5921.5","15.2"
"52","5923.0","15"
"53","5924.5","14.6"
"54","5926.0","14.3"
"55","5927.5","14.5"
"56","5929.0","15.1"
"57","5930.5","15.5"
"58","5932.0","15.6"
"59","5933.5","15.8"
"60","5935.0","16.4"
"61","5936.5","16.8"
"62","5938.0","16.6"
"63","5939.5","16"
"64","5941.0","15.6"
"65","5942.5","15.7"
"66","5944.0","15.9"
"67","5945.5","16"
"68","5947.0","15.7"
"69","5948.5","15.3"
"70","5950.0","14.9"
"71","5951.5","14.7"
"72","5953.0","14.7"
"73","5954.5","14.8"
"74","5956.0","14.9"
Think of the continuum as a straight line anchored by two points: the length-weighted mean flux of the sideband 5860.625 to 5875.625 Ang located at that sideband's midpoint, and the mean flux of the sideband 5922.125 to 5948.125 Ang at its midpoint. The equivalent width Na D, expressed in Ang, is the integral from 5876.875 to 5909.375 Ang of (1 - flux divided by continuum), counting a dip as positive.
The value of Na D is 1.0 Ang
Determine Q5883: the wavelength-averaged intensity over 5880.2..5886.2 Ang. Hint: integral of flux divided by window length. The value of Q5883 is 14.6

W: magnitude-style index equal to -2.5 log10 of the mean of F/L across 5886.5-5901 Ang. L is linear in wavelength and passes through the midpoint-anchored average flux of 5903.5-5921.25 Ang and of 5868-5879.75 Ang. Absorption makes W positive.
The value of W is 0.05 mag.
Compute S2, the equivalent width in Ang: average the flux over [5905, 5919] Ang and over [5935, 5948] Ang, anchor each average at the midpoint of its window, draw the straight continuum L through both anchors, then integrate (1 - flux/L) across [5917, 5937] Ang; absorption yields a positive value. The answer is 0.5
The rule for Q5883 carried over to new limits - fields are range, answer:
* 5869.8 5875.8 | 15.7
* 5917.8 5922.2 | 15.3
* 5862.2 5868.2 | 15.5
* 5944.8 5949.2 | 15.7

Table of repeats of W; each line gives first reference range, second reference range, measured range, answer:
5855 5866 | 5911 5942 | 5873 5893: 0.05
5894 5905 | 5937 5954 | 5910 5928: 0.06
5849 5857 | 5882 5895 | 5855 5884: -0.08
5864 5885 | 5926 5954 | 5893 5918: -0.02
